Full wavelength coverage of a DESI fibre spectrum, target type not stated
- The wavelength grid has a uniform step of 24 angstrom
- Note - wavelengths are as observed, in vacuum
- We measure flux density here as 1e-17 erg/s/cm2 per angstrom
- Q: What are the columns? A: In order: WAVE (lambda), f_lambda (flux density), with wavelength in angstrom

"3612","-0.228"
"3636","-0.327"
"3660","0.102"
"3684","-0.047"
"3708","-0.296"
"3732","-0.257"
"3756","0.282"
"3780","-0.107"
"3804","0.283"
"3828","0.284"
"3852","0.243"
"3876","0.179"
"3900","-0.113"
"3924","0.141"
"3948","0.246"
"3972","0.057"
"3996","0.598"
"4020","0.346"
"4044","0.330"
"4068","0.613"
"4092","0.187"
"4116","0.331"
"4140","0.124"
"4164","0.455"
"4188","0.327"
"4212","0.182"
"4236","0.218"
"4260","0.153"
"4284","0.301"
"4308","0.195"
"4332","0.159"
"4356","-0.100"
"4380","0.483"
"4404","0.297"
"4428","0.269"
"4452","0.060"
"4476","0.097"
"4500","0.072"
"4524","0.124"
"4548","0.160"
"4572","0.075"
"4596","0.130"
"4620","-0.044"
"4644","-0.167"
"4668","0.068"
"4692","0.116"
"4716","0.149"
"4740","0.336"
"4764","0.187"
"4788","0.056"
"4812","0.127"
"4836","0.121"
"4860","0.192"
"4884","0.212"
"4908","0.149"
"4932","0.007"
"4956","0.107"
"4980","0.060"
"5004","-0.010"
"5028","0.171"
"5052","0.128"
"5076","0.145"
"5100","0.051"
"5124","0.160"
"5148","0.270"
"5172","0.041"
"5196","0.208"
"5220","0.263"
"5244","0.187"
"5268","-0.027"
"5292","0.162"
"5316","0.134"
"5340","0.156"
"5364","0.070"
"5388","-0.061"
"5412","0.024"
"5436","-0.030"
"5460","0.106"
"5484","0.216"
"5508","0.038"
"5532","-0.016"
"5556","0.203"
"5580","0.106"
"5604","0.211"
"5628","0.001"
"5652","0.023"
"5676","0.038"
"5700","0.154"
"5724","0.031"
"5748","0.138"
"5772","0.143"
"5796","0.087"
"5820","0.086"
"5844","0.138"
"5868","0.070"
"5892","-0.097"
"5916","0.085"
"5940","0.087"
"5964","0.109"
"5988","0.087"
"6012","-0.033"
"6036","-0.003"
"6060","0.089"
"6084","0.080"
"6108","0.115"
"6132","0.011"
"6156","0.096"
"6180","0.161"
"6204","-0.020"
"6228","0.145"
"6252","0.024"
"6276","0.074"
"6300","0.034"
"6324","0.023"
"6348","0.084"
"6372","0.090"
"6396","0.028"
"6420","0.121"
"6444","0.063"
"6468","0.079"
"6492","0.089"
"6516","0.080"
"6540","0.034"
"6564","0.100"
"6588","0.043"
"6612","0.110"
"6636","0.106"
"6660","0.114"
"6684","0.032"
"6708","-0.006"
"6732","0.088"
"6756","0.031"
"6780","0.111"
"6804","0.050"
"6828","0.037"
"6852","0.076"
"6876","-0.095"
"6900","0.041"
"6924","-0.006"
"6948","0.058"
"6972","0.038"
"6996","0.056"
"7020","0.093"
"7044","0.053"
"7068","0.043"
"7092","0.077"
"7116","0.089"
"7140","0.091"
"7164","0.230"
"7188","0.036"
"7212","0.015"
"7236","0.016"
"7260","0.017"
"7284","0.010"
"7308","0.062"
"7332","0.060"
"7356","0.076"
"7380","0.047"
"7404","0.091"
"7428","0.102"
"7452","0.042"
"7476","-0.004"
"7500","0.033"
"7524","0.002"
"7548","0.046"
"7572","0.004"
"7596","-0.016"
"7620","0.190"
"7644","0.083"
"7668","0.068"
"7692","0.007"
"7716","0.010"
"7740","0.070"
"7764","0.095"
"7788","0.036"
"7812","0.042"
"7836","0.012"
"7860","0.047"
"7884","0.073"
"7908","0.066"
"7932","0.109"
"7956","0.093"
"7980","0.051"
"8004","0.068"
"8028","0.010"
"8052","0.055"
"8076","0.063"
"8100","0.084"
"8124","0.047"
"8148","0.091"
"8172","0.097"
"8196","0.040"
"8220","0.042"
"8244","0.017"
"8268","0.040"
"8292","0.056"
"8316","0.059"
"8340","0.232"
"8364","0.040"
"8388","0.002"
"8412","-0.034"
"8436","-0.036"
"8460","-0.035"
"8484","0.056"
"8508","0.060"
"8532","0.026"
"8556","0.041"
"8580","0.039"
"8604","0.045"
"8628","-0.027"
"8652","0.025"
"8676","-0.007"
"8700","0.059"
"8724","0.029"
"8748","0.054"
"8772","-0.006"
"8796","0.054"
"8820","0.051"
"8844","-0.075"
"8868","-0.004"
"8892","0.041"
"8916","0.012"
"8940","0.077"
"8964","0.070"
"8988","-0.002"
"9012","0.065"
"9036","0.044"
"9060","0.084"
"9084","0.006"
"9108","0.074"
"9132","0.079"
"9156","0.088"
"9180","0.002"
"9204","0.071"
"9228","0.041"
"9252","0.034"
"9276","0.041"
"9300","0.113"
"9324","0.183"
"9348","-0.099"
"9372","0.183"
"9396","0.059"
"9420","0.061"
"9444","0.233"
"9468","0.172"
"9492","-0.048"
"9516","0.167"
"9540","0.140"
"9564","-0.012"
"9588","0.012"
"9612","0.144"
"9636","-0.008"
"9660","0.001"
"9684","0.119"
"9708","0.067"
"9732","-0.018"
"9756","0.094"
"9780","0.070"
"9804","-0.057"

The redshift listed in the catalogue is 0.093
